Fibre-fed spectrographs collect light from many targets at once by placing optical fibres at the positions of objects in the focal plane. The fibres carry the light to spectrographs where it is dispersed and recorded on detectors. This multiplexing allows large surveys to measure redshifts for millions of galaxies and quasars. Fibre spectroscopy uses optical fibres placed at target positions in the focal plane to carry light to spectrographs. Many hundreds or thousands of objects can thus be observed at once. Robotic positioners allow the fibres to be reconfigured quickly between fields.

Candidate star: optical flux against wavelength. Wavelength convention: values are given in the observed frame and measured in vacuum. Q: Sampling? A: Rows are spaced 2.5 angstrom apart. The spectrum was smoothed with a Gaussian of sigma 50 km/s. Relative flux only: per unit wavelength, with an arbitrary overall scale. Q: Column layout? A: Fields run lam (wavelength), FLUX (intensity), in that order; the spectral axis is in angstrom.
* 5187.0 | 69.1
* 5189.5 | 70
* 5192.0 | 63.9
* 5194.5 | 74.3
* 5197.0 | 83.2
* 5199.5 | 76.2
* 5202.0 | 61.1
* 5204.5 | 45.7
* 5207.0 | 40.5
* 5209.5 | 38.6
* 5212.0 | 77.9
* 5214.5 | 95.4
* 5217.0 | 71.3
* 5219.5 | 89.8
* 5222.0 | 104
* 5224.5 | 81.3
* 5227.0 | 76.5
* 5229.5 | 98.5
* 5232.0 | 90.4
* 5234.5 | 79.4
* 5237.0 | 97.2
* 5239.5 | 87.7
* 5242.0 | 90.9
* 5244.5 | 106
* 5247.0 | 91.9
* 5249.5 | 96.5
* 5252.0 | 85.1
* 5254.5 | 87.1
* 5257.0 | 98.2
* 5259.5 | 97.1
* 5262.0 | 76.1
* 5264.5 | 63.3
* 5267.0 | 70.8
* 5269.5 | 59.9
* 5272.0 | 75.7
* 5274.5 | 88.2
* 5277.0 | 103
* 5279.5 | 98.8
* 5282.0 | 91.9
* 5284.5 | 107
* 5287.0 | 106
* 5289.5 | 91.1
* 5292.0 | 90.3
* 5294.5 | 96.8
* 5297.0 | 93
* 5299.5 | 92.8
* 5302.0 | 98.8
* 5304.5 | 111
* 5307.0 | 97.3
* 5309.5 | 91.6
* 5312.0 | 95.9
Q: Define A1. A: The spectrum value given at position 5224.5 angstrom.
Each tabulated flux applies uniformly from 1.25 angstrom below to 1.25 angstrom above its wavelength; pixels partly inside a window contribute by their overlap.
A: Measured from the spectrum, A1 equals 81.3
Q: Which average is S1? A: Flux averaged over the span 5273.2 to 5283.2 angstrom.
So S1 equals 95.4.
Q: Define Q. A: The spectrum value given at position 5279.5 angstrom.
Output 98.8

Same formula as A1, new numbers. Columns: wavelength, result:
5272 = 75.7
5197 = 83.2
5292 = 90.3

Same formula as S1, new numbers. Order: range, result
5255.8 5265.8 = 83.5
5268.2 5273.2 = 67.8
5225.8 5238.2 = 88.4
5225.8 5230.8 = 87.6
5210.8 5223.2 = 87.7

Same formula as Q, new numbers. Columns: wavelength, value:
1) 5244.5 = 106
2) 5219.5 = 89.8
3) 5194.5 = 74.3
